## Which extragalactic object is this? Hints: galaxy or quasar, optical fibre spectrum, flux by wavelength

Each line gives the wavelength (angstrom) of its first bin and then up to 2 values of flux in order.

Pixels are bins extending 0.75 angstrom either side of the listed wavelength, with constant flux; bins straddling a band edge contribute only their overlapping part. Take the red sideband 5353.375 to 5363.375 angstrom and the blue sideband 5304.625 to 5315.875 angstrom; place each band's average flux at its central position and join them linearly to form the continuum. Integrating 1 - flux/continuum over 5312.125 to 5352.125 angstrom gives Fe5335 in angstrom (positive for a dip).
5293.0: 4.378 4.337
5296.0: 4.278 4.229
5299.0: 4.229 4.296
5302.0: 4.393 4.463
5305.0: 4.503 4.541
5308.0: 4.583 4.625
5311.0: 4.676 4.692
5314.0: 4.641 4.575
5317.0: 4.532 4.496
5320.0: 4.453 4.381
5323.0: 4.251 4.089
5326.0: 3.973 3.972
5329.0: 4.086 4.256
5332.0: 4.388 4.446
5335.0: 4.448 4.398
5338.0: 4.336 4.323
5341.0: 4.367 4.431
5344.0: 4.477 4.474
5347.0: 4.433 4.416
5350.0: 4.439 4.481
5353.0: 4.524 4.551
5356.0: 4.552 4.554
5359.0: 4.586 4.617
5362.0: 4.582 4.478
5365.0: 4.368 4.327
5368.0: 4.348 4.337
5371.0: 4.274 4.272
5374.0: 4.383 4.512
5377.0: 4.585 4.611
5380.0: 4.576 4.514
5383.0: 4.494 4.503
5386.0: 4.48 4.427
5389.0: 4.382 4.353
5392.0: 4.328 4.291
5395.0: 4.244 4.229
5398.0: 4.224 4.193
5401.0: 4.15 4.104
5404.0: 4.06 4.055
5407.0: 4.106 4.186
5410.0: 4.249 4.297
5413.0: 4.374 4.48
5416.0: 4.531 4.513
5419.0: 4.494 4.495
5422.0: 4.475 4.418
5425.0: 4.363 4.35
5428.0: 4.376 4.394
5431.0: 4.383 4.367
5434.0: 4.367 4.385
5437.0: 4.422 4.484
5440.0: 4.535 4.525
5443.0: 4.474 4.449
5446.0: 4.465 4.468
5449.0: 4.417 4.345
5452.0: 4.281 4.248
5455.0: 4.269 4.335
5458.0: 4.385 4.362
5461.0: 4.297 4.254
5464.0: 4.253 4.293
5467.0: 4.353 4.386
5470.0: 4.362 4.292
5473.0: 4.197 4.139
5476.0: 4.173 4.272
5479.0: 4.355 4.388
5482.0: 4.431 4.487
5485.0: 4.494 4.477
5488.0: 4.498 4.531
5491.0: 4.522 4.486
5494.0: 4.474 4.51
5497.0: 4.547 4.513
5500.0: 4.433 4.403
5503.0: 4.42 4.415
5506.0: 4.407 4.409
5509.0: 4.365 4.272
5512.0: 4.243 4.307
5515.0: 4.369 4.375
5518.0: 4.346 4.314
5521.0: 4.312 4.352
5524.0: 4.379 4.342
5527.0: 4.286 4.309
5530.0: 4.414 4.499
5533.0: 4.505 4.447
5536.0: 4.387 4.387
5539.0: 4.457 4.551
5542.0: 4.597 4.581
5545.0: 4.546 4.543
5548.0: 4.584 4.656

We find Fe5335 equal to 1.9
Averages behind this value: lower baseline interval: 4.61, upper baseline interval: 4.57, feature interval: 4.38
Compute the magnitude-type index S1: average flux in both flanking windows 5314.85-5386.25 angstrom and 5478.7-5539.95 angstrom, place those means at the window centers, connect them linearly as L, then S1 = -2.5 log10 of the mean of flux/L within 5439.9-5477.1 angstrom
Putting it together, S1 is 0.02 mag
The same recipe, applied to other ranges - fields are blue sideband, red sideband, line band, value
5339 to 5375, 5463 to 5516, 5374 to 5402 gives 0.009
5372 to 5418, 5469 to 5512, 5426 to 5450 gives -0.015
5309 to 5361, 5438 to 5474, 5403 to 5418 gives 0.027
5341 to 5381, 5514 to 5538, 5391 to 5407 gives 0.065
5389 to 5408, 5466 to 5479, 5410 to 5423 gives -0.056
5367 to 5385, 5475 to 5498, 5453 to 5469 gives 0.032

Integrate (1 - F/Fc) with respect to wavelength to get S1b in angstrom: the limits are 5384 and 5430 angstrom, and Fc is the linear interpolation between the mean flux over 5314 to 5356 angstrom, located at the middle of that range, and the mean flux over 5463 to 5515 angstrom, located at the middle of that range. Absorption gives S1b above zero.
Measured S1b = 0.6 angstrom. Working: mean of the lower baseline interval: 4.38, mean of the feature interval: 4.33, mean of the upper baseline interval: 4.38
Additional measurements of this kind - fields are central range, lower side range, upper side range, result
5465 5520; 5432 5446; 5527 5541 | 0.6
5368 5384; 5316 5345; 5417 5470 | -0.4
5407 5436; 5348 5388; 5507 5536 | 0.3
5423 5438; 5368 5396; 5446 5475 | -0.1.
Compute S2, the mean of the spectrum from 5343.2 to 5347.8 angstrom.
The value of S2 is 4.46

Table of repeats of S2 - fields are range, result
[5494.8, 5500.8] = 4.5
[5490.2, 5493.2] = 4.5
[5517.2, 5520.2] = 4.33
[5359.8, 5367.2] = 4.47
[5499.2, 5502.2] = 4.42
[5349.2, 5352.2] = 4.46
